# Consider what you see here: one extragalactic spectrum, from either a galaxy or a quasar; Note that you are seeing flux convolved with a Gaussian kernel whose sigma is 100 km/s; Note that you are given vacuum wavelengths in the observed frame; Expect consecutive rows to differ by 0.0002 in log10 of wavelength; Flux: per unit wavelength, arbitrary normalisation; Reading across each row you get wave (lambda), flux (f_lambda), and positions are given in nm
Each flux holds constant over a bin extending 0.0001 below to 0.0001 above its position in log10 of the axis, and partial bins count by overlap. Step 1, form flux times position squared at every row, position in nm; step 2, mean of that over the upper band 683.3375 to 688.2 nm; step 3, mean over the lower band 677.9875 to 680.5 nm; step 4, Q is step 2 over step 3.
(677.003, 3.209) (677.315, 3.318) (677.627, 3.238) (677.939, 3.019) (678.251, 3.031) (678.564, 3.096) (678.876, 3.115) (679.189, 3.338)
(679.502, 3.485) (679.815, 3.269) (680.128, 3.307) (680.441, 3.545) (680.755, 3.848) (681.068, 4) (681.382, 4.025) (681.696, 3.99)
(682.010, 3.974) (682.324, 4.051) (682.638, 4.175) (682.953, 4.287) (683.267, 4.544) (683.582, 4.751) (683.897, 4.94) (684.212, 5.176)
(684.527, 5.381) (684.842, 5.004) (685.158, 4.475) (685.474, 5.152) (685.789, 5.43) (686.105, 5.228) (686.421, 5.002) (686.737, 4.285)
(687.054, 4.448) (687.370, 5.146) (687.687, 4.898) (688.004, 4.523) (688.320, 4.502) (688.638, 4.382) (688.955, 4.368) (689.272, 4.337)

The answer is 1.54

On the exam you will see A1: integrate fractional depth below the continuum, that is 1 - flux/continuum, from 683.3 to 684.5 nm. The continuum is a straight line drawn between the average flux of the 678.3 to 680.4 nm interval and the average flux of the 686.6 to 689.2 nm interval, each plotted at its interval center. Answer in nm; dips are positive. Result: -0.30 nm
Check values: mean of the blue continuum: 3.27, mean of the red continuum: 4.56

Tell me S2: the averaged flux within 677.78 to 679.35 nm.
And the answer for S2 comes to 3.12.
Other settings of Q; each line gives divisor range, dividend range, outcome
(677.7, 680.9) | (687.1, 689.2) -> 1.43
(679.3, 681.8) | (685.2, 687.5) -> 1.37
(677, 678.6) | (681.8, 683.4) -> 1.35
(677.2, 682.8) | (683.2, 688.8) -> 1.39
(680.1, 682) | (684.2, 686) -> 1.35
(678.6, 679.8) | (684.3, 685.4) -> 1.54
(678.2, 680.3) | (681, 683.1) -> 1.26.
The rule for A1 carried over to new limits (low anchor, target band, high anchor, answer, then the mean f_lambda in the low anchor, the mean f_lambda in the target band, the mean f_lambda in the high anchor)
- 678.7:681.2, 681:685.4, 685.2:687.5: -0.296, 3.48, 4.51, 4.93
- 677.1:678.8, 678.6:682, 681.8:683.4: 0.082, 3.14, 3.59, 4.2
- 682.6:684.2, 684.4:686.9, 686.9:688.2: -0.158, 4.62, 4.99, 4.75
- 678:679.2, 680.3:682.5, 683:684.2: 0.057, 3.11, 3.92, 4.76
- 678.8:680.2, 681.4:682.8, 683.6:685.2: 0.054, 3.31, 4.05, 5.01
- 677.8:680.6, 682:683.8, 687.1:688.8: -0.230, 3.25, 4.35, 4.67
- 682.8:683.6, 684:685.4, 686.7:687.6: -0.137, 4.49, 5.01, 4.69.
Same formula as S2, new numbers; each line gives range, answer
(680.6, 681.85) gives 3.97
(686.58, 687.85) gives 4.69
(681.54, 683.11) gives 4.1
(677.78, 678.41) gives 3.03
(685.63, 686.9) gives 4.99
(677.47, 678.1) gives 3.13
